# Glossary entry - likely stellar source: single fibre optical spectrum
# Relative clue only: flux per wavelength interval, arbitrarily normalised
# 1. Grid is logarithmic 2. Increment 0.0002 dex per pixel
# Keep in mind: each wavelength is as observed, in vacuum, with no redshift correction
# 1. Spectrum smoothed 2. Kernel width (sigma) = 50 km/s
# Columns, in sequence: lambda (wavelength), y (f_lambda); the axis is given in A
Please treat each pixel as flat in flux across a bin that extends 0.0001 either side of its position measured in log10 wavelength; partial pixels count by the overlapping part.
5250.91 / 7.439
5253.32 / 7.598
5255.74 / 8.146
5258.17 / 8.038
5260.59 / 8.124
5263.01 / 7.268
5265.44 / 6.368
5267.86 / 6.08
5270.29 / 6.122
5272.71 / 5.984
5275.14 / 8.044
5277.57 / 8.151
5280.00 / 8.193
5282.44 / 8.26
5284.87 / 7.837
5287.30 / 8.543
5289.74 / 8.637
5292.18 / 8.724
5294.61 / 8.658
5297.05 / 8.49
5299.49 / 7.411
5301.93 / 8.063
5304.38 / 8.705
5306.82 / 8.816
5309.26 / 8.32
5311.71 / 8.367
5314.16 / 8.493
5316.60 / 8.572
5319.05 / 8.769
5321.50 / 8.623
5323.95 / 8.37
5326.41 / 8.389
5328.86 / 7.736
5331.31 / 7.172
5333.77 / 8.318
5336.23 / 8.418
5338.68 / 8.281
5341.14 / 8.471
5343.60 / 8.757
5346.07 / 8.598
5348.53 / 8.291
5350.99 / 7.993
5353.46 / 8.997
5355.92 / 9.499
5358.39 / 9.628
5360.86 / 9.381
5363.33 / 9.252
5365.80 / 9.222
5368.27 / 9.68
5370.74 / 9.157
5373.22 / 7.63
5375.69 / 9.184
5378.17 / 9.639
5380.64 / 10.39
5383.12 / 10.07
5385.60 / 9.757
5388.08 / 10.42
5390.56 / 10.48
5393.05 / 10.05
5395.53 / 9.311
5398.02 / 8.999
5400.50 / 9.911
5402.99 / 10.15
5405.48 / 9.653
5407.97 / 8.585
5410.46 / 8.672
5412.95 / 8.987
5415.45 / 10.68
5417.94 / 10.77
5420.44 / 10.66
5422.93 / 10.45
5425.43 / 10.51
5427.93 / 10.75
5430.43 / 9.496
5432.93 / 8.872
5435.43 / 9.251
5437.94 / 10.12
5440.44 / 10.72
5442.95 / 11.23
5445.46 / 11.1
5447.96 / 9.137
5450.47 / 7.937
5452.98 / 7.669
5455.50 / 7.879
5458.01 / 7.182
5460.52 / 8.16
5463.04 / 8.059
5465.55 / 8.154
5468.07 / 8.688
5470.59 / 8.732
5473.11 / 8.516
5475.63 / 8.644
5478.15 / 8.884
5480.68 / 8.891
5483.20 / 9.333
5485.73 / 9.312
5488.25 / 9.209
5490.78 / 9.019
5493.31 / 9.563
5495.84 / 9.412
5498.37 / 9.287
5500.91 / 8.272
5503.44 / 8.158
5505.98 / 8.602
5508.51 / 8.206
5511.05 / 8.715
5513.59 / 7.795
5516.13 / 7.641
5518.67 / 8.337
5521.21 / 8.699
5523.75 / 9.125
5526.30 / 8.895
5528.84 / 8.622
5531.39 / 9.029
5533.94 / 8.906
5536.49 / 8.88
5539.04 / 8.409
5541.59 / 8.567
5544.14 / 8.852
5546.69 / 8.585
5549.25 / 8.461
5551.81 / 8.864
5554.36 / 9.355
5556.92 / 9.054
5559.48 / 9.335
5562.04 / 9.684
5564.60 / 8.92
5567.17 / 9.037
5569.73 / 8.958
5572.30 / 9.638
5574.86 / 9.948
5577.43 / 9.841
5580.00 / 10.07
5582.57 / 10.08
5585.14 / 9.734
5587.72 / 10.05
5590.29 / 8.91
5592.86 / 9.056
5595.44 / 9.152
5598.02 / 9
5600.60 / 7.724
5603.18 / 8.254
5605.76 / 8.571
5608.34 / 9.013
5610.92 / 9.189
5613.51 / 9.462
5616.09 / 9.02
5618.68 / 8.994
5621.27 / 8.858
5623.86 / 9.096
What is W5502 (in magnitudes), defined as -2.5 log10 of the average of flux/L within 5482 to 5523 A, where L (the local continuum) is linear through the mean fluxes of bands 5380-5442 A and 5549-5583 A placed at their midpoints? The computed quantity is 0.10 mag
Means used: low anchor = 9.91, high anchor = 9.39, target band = 8.73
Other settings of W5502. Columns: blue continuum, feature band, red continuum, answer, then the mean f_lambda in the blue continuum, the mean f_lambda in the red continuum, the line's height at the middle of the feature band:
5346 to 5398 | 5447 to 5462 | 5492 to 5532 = 0.125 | 9.37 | 8.64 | 8.94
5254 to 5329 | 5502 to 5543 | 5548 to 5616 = 0.052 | 8.01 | 9.2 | 8.96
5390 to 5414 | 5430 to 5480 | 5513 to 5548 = 0.024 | 9.45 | 8.61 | 9.11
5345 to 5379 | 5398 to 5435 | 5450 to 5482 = -0.142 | 9.01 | 8.27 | 8.62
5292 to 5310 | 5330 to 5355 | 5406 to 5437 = 0.067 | 8.39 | 9.81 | 8.87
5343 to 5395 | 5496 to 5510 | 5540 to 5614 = 0.078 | 9.34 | 9.14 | 9.22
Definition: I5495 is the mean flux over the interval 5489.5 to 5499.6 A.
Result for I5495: 9.32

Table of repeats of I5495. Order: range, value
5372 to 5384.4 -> 9.39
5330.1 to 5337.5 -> 7.97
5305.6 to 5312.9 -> 8.5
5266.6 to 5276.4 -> 6.57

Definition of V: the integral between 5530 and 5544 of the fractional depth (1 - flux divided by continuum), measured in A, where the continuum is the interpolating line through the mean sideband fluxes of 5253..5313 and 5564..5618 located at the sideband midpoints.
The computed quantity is 0.3 A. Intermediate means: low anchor 7.88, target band 8.76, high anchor 9.22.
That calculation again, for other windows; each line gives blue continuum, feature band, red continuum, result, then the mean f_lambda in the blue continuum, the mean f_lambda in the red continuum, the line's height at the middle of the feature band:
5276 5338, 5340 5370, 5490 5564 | -2.02 A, 8.32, 8.77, 8.42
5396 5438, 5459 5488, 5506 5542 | 1.44 A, 9.78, 8.56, 9.13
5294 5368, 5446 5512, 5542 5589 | 3.10 A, 8.55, 9.34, 9.05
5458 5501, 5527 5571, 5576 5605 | 0.81 A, 8.8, 9.25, 9.08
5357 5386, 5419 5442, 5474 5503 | -2.22 A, 9.41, 9.04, 9.22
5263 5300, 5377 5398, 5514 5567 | -4.67 A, 7.69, 8.8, 8.15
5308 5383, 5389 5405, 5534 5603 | -1.79 A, 8.74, 9.14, 8.83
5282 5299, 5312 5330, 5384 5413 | 0.68 A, 8.42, 9.61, 8.75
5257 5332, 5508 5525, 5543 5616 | 1.04 A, 7.99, 9.17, 8.91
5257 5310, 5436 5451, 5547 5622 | -2.72 A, 7.85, 9.17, 8.56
